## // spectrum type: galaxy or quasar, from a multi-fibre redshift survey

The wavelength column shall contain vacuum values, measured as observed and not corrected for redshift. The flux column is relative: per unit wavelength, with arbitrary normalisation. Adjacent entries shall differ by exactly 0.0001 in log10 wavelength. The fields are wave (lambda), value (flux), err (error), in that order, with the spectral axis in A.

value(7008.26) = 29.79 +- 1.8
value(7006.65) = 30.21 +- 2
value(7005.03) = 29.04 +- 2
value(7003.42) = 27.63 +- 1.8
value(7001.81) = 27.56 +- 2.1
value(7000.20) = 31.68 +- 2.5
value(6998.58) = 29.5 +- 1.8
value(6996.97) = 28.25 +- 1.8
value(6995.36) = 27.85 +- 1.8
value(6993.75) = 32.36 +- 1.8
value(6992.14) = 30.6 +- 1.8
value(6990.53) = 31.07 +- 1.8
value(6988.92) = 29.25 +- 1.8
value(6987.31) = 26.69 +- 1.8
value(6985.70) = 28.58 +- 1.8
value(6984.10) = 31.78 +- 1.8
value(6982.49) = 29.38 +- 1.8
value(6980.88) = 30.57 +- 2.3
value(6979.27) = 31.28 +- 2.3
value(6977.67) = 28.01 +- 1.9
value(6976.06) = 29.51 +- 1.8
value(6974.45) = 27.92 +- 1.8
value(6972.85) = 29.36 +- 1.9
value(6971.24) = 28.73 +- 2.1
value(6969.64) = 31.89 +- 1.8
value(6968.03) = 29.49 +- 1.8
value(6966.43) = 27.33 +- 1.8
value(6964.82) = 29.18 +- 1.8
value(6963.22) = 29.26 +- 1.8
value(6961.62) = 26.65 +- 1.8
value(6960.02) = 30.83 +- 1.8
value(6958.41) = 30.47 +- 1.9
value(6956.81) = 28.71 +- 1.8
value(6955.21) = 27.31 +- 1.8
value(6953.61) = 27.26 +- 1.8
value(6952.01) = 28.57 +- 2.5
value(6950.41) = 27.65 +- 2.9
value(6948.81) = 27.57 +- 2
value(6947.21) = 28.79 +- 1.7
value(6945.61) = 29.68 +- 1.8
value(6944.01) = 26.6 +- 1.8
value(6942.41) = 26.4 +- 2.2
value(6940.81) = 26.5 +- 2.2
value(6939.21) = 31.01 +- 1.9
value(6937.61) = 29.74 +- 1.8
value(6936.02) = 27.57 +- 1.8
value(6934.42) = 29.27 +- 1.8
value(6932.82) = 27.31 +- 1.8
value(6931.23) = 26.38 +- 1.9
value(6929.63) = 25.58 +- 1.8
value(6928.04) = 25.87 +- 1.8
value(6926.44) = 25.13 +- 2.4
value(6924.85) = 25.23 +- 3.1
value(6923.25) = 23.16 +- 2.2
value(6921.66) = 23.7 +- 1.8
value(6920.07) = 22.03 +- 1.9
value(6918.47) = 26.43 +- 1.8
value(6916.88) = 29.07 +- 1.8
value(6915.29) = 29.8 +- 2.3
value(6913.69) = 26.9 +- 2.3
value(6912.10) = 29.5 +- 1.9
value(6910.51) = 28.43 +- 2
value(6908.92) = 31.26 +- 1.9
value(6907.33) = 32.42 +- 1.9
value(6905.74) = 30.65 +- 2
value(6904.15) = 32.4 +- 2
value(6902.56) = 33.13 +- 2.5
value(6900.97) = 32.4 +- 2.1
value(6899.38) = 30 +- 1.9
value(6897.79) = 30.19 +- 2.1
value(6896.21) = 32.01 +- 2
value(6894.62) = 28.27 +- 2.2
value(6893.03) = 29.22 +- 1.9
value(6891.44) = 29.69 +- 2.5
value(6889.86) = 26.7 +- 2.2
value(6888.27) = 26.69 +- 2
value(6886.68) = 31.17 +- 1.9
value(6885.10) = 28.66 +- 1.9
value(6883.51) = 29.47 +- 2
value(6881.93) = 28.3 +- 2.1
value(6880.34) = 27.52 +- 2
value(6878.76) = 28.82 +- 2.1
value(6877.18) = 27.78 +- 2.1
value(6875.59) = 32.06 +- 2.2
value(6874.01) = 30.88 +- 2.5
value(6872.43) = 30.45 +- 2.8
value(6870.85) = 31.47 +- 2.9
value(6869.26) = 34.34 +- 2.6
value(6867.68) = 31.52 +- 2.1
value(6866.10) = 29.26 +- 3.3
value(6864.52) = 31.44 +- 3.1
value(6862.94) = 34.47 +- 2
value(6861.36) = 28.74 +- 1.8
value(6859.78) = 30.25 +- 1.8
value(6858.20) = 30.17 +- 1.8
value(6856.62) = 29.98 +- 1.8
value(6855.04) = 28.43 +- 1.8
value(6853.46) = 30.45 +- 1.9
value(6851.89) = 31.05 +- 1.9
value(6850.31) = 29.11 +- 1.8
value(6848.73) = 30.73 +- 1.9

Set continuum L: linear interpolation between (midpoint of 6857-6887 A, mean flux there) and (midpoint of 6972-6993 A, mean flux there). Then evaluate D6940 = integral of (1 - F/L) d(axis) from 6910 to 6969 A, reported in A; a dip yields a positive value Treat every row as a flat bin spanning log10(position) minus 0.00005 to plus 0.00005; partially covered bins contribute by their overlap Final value 4.47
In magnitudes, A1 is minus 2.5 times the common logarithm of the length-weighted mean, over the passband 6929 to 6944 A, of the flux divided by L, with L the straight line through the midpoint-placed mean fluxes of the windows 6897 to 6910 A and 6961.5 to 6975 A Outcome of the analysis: 0.09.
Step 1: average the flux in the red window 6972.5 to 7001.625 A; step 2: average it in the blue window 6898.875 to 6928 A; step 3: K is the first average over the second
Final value 1.04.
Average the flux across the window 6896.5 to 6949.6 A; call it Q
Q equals 28.2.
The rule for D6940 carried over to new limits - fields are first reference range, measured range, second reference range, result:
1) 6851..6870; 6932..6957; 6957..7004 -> 1.4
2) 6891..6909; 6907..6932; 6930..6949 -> 2.3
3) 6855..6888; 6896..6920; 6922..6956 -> -1.2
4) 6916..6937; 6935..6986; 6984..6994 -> -1.5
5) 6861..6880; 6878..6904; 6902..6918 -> 0.8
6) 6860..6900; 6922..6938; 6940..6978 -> 1.5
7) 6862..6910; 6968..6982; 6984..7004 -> 0.0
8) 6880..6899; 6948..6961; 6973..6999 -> 0.4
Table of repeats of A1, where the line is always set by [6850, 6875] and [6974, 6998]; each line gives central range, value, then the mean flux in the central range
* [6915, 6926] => 0.19 mag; 25.4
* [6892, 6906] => -0.02 mag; 30.9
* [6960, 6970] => 0.03 mag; 29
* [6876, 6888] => 0.07 mag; 28.8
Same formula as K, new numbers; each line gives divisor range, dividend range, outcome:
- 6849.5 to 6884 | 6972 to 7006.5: 0.97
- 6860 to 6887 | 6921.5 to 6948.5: 0.89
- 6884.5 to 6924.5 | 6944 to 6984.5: 1.00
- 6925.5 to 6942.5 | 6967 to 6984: 1.08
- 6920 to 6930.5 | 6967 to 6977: 1.20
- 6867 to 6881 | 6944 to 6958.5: 0.92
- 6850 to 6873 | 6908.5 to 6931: 0.86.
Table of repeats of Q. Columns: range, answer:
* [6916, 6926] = 25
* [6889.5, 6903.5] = 30.3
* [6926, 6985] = 28.5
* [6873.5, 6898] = 29.2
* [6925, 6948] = 27.5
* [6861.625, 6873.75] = 31.7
